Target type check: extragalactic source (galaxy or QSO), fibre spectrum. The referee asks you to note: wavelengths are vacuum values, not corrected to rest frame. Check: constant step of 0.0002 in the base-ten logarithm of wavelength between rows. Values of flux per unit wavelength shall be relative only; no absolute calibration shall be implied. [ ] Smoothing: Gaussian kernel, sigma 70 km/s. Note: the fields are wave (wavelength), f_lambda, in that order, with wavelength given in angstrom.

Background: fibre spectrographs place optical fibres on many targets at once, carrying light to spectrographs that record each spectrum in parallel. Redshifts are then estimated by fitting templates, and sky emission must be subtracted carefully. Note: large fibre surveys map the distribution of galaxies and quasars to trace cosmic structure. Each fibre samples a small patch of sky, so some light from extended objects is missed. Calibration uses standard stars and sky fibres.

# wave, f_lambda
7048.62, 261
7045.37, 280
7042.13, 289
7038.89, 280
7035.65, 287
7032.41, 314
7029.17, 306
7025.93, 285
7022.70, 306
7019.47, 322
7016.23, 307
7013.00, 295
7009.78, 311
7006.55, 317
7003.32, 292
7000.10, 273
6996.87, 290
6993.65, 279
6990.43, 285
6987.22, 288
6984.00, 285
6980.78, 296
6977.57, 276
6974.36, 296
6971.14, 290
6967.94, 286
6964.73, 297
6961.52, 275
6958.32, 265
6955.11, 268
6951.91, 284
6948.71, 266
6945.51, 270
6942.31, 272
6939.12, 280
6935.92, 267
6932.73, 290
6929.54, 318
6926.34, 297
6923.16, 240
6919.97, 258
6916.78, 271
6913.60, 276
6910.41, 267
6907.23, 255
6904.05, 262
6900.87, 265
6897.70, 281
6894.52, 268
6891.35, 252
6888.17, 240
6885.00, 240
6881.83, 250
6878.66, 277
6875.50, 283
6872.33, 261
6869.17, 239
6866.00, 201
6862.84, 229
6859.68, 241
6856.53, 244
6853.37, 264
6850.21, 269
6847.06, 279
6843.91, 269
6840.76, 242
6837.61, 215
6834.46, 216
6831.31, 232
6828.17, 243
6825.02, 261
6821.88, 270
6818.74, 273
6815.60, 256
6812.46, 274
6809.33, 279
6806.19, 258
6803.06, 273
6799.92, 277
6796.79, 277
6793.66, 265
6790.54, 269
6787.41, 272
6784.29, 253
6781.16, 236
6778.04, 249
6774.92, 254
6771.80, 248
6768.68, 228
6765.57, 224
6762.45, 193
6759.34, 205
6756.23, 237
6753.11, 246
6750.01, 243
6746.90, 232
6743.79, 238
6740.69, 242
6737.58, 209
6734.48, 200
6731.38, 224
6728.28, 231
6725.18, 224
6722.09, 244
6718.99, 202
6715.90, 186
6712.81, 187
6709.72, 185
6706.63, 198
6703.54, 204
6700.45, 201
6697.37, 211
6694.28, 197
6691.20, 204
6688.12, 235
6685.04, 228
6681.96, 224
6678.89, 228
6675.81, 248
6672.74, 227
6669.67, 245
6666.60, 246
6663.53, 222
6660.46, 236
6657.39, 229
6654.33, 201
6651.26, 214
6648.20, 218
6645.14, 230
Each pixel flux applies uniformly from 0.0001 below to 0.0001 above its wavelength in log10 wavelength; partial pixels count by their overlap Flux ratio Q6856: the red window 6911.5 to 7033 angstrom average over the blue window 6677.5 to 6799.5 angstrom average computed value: 1.3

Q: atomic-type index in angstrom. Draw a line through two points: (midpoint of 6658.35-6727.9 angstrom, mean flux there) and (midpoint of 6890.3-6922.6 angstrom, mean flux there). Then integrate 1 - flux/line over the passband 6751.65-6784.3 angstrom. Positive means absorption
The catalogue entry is 0.2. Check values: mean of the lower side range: 218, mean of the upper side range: 265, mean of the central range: 233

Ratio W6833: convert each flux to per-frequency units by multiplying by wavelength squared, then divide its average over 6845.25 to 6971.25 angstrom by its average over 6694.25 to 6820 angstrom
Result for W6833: 1.18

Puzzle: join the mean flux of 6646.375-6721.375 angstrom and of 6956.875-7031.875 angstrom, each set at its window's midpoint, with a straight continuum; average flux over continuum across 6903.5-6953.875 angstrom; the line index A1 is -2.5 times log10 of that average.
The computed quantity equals 0.01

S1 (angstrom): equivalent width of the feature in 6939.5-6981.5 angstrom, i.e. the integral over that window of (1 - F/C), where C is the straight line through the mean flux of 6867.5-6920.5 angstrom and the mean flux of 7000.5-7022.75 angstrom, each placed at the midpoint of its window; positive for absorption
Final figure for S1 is 1.0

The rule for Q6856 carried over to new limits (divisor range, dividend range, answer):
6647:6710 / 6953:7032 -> 1.33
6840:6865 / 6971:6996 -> 1.13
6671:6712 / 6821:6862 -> 1.16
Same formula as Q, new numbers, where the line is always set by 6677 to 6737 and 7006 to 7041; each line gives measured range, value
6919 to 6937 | -0.30 angstrom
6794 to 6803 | -1.40 angstrom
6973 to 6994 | 0.28 angstrom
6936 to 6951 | 0.38 angstrom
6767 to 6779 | -0.73 angstrom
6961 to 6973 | -0.10 angstrom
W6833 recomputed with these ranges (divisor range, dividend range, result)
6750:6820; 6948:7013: 1.20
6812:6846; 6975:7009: 1.21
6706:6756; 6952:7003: 1.39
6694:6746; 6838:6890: 1.24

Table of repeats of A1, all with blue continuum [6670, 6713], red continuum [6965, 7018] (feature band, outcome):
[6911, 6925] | 0.043 mag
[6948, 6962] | 0.042 mag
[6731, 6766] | 0.022 mag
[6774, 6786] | -0.048 mag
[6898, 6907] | 0.016 mag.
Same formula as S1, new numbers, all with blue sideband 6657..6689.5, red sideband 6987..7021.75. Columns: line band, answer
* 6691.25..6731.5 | 5.7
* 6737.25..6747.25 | 0.6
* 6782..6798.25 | -0.6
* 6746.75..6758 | 0.4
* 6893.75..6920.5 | 1.1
